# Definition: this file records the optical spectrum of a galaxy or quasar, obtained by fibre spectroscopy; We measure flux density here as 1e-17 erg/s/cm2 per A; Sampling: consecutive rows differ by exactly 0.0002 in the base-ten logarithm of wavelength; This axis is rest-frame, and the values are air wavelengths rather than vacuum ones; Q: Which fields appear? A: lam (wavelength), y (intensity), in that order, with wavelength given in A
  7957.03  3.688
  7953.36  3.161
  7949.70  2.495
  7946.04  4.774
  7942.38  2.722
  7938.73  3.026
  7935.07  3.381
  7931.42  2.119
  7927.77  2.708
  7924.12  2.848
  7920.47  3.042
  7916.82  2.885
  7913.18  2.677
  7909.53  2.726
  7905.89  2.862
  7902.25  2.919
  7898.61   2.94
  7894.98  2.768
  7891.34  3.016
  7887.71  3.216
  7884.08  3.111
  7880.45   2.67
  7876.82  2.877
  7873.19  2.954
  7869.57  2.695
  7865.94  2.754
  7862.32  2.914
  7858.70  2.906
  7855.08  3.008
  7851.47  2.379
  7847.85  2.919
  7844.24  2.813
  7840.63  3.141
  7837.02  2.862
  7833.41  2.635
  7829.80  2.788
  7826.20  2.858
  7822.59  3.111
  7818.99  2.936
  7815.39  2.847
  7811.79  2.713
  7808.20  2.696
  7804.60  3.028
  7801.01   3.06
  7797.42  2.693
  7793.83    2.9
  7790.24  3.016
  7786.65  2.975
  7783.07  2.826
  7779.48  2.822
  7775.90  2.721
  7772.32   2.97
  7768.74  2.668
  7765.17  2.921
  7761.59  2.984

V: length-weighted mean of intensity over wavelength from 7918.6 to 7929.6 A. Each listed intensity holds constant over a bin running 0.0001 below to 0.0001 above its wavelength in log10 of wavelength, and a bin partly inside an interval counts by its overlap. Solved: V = 2.86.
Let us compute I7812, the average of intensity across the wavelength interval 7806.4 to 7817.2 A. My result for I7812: 2.75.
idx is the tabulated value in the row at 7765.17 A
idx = 2.921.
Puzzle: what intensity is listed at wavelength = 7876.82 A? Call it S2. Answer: 2.877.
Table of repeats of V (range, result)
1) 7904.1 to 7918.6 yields 2.79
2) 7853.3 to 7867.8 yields 2.89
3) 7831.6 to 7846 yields 2.86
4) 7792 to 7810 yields 2.88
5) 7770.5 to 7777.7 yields 2.84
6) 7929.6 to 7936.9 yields 2.75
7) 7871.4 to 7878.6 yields 2.91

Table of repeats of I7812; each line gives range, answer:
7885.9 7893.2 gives 3.11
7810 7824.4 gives 2.9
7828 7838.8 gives 2.76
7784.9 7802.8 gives 2.93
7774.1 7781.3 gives 2.77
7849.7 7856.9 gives 2.7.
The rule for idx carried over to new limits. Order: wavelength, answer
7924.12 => 2.848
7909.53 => 2.726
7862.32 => 2.914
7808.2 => 2.696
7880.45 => 2.67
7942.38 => 2.722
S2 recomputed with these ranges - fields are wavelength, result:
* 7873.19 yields 2.954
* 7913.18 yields 2.677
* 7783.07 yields 2.826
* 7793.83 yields 2.9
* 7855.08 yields 3.008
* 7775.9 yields 2.721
